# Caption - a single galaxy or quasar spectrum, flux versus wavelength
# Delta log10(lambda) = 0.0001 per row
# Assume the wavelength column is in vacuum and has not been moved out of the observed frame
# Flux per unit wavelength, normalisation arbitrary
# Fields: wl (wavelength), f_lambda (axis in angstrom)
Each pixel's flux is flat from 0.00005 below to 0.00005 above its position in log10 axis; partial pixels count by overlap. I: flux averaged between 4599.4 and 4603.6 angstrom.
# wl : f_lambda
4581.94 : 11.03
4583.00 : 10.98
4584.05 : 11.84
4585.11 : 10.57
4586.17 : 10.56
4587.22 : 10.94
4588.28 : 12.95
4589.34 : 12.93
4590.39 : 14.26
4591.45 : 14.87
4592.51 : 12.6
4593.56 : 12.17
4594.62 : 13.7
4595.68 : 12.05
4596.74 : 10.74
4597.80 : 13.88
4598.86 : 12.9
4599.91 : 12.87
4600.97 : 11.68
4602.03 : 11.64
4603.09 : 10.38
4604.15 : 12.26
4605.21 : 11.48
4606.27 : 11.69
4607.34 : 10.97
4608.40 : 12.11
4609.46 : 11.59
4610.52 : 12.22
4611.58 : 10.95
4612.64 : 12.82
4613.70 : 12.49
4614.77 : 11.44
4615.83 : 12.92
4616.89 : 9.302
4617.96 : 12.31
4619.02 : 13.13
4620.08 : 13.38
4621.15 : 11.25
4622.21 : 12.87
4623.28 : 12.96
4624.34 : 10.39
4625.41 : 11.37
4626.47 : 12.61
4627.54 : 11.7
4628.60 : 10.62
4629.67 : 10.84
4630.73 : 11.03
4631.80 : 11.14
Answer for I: 11.6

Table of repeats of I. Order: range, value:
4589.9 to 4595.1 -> 13.5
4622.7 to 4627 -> 11.8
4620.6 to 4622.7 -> 12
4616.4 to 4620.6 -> 12.1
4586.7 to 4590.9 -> 12.8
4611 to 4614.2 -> 12.1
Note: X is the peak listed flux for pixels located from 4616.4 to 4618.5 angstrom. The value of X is 12.31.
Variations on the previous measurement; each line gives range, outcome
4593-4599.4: 13.88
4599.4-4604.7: 12.87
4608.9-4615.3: 12.82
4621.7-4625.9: 12.96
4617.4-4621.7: 13.38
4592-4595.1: 13.7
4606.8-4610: 12.11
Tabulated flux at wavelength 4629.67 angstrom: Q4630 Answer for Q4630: 10.84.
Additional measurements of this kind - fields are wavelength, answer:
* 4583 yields 10.98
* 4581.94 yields 11.03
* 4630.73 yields 11.03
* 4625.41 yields 11.37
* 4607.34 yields 10.97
